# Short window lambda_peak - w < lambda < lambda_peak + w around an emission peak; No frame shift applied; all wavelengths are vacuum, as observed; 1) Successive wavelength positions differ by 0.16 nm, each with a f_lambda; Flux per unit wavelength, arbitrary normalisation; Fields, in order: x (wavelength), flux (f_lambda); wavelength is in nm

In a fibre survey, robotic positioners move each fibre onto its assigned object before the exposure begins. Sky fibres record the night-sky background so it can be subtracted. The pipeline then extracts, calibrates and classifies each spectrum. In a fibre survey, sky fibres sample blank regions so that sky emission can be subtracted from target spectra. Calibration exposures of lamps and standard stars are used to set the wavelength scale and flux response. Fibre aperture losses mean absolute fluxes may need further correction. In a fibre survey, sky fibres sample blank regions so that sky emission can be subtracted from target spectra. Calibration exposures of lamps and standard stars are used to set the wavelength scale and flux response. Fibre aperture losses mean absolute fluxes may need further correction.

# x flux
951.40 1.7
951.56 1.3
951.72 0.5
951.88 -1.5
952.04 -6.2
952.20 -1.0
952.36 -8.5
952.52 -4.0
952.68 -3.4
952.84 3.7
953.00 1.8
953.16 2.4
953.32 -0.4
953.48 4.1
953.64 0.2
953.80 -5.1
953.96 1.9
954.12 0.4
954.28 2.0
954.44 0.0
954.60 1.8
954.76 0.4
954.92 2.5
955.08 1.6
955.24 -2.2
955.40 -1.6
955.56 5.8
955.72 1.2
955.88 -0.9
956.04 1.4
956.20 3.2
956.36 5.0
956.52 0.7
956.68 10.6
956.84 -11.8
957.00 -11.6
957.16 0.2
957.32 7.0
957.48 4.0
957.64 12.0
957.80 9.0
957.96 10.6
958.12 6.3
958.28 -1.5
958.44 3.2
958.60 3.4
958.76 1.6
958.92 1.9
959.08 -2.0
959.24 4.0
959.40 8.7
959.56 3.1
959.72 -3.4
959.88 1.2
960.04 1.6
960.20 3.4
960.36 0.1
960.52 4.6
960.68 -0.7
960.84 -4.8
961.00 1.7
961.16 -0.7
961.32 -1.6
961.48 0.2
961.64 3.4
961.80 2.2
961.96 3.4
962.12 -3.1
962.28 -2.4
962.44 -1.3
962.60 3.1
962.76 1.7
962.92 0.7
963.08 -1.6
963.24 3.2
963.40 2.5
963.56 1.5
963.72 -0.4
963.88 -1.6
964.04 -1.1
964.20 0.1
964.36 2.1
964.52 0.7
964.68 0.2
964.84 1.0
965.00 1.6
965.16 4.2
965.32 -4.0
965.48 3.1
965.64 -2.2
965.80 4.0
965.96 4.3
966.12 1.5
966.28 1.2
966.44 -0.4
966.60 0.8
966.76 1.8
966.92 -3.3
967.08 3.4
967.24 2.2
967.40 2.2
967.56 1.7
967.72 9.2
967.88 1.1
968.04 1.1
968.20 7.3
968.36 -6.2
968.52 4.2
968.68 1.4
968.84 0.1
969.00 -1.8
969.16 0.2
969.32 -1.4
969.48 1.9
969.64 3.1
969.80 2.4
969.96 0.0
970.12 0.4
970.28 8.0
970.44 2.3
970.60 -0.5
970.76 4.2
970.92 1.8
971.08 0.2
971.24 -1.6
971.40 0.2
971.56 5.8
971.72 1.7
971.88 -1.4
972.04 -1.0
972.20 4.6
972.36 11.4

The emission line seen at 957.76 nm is Hbeta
